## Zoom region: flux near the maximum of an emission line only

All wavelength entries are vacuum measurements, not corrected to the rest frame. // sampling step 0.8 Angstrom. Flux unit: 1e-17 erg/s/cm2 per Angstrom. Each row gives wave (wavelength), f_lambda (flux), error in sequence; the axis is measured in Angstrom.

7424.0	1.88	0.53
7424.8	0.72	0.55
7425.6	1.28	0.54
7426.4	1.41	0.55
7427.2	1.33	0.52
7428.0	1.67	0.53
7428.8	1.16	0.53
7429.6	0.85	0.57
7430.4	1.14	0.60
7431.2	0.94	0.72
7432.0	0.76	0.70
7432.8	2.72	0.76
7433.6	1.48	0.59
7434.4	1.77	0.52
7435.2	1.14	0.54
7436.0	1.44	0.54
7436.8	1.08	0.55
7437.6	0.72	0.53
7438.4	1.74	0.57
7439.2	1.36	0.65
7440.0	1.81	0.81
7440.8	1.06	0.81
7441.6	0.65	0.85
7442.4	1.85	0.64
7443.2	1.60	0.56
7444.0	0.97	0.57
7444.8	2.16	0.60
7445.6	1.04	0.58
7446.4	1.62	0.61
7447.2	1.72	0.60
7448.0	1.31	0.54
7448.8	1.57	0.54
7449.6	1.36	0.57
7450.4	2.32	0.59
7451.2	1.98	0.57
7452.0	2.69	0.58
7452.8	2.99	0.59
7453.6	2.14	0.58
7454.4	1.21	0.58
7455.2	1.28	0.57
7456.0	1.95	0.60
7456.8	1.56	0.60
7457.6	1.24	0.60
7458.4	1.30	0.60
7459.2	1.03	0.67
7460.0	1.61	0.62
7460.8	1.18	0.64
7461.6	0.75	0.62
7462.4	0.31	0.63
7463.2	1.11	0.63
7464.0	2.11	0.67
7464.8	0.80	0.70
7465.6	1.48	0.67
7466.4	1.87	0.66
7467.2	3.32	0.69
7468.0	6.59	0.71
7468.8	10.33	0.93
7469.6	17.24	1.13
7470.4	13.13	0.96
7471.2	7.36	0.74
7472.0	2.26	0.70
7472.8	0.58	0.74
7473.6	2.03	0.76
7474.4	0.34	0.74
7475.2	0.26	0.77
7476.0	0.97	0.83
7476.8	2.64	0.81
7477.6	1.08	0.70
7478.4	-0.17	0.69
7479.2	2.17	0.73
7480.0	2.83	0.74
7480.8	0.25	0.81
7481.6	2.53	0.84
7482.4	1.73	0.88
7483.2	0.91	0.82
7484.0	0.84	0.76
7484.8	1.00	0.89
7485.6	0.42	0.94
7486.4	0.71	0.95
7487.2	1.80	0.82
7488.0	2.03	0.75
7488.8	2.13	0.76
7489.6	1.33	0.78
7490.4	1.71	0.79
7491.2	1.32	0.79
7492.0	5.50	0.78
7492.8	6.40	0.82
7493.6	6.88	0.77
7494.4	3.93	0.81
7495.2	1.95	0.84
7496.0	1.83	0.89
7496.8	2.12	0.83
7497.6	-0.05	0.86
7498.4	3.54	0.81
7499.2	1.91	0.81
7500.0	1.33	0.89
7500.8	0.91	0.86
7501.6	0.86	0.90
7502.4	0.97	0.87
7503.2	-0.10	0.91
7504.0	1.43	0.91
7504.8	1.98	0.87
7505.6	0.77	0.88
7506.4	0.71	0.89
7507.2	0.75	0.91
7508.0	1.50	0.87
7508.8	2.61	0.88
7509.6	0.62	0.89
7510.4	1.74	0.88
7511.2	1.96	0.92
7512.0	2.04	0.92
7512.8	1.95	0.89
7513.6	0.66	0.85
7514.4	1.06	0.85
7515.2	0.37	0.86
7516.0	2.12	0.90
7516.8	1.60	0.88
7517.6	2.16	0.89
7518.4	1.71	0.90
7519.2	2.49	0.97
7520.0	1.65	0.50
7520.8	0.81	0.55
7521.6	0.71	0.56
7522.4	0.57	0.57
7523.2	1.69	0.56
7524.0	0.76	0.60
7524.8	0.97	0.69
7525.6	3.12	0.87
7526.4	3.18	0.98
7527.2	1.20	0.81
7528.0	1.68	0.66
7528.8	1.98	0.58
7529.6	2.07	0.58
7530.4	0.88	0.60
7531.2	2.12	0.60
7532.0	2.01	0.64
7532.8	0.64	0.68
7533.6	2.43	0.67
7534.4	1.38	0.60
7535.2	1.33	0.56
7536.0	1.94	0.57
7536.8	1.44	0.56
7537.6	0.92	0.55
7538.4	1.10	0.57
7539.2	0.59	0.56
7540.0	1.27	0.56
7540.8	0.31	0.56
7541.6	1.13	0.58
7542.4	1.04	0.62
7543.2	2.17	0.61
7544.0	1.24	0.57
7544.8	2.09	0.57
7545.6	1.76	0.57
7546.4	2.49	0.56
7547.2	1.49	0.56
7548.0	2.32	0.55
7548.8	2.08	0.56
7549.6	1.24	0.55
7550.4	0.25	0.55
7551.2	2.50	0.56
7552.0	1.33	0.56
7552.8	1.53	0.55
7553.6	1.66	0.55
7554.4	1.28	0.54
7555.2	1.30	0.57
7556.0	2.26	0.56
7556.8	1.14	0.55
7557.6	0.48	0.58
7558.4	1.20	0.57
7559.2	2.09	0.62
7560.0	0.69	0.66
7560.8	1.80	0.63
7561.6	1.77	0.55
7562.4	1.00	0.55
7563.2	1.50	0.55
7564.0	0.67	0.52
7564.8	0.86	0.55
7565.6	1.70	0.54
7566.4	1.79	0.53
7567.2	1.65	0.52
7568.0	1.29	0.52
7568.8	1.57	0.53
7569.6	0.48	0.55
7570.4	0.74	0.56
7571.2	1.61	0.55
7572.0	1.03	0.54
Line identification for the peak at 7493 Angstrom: [N II]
